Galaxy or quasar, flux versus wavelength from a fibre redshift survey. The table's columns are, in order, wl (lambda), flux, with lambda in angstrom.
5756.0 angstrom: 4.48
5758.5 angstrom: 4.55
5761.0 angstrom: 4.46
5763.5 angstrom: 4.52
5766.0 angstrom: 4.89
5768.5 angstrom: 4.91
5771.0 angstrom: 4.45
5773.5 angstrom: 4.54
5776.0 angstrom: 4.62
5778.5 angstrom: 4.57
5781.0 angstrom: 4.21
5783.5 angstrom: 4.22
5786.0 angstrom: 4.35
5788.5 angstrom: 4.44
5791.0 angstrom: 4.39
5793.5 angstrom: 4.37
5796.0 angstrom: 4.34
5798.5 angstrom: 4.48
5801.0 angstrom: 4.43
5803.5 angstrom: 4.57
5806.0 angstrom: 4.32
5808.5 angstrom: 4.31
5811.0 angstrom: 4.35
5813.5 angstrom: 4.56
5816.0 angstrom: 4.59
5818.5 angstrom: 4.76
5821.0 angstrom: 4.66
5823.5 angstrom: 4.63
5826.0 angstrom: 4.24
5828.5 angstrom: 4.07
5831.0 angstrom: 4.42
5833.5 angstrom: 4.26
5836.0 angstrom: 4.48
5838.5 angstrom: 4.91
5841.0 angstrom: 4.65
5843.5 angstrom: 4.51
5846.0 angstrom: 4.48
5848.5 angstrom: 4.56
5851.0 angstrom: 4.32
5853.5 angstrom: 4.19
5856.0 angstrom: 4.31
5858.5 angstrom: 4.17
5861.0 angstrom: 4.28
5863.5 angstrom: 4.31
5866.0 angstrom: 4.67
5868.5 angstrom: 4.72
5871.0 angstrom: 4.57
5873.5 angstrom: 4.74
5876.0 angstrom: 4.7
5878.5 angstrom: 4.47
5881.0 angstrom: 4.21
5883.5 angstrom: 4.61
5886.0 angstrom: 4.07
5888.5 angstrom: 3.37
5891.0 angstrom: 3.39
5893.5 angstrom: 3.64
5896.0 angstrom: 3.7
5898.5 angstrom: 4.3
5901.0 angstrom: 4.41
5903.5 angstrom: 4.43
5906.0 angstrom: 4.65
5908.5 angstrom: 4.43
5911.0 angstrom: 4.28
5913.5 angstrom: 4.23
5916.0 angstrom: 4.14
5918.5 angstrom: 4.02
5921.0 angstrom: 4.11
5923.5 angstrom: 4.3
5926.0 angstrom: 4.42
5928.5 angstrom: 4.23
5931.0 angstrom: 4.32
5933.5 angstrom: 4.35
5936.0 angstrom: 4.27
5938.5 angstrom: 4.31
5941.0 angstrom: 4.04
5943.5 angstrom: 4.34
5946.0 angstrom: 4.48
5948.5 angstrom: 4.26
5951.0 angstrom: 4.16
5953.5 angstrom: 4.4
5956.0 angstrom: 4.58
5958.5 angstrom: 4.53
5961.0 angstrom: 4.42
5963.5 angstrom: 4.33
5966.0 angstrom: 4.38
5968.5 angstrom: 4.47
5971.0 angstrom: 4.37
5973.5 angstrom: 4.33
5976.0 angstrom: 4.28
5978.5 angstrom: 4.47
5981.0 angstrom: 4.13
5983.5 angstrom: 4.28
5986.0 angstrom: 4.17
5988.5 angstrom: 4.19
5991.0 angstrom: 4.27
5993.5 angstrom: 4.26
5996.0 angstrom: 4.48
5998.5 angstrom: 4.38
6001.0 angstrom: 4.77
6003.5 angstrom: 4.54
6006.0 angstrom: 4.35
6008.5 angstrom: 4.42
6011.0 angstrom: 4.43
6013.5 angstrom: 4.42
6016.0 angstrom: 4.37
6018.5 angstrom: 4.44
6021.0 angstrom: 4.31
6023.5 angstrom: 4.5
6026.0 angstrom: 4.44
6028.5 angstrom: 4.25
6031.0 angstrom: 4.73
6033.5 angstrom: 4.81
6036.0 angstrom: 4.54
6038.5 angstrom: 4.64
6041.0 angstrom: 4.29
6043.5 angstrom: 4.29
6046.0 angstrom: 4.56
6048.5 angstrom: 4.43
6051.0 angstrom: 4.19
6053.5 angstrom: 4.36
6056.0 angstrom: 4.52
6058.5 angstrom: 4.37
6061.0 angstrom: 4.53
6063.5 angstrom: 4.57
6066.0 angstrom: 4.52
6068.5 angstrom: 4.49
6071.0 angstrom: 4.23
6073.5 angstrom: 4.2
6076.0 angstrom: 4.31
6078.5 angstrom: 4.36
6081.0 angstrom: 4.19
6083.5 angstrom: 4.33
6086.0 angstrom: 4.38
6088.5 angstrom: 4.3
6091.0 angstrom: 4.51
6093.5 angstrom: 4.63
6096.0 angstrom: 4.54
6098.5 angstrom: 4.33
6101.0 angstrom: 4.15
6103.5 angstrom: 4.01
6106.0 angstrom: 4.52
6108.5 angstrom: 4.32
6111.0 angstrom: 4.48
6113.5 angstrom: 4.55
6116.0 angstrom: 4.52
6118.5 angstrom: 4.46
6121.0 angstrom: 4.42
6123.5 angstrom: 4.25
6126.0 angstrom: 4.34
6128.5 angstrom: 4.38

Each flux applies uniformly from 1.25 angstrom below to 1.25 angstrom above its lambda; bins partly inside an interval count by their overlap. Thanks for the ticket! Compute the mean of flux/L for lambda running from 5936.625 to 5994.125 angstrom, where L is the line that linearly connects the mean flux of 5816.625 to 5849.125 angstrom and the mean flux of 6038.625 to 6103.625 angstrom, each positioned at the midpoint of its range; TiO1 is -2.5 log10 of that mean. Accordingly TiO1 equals 0.03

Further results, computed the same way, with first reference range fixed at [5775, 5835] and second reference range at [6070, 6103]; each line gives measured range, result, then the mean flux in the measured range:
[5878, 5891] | 0.09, 4.05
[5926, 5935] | 0.02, 4.32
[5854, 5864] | 0.04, 4.26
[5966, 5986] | 0.01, 4.33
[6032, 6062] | -0.03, 4.46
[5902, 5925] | 0.02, 4.29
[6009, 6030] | -0.01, 4.4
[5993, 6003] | -0.03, 4.49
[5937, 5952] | 0.03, 4.27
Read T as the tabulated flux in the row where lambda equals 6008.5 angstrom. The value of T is 4.42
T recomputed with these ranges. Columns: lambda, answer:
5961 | 4.42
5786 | 4.35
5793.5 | 4.37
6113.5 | 4.55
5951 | 4.16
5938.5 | 4.31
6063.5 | 4.57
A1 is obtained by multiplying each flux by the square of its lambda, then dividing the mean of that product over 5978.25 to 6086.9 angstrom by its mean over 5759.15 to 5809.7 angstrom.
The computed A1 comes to 1.07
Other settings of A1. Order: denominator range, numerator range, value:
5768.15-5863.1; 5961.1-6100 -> 1.07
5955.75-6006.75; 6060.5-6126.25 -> 1.04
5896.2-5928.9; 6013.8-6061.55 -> 1.08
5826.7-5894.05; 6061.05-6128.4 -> 1.09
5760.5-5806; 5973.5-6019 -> 1.05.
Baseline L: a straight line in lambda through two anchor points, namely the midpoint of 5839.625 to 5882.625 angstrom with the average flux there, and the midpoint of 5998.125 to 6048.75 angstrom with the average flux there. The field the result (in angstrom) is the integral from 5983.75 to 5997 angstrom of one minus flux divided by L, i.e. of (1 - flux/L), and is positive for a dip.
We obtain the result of 0.6 angstrom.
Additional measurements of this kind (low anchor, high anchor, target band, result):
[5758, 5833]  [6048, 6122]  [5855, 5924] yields 2.9 angstrom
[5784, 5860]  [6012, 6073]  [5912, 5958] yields 1.7 angstrom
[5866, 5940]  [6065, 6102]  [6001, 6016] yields -0.5 angstrom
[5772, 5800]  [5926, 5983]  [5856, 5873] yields -0.3 angstrom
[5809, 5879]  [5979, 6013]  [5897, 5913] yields 0.1 angstrom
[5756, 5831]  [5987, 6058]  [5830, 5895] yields 1.7 angstrom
